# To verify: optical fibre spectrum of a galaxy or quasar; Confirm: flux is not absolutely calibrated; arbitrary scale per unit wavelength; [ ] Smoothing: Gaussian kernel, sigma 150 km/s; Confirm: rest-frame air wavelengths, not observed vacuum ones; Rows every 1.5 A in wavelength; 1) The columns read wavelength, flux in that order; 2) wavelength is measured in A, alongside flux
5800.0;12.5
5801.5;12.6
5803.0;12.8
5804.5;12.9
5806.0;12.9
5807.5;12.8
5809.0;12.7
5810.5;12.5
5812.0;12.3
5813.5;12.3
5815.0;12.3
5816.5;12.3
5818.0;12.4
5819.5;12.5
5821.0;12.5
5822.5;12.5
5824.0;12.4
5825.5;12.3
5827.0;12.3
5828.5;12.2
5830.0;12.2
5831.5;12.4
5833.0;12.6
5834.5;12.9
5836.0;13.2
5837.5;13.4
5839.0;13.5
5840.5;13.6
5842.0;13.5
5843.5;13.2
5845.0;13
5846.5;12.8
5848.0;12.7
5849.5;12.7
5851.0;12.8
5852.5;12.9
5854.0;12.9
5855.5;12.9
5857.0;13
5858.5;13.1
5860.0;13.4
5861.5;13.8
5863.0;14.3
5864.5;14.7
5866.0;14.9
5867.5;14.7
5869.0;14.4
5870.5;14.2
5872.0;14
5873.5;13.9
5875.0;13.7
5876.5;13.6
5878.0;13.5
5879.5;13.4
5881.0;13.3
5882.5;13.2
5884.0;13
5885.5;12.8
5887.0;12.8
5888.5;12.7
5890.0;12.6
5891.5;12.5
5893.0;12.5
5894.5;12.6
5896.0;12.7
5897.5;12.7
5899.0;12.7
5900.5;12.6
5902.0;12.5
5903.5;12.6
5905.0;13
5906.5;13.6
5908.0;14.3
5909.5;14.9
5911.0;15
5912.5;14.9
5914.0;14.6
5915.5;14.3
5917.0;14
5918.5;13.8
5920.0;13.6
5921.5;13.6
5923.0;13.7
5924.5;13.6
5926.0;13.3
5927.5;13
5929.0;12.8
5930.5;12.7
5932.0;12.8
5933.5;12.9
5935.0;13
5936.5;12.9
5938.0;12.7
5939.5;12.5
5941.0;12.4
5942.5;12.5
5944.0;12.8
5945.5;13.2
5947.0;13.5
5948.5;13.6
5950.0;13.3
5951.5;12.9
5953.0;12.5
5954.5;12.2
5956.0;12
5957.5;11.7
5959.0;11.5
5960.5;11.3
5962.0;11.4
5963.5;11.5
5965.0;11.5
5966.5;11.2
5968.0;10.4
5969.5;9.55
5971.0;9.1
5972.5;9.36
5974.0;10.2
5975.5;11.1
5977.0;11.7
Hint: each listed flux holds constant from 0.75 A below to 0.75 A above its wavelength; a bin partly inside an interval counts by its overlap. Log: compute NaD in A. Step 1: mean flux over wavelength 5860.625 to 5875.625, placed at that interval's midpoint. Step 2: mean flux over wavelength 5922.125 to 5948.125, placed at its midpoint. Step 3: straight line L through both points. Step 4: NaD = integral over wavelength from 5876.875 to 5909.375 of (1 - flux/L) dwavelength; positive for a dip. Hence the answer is 1.9 A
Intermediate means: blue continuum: 14.3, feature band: 13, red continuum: 13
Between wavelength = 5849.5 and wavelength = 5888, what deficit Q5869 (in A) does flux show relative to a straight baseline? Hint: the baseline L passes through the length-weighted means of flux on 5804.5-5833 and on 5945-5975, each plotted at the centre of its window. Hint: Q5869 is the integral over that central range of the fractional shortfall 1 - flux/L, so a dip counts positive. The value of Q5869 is -4.5 A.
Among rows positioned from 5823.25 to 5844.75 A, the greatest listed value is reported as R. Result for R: 13.6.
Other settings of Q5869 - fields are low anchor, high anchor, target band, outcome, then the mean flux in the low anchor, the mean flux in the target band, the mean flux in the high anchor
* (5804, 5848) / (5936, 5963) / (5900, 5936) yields -2.9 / 12.7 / 13.5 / 12.5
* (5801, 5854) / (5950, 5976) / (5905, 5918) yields -2.8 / 12.7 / 14.4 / 11.2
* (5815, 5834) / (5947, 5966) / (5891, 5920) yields -2.9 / 12.4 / 13.5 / 12.2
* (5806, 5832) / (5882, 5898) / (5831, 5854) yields -0.9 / 12.4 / 13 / 12.7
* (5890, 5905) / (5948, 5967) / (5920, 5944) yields -1.3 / 12.6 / 13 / 12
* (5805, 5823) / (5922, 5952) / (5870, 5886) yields -0.9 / 12.5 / 13.5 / 13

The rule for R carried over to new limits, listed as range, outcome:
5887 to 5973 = 15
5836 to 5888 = 14.9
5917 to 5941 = 14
